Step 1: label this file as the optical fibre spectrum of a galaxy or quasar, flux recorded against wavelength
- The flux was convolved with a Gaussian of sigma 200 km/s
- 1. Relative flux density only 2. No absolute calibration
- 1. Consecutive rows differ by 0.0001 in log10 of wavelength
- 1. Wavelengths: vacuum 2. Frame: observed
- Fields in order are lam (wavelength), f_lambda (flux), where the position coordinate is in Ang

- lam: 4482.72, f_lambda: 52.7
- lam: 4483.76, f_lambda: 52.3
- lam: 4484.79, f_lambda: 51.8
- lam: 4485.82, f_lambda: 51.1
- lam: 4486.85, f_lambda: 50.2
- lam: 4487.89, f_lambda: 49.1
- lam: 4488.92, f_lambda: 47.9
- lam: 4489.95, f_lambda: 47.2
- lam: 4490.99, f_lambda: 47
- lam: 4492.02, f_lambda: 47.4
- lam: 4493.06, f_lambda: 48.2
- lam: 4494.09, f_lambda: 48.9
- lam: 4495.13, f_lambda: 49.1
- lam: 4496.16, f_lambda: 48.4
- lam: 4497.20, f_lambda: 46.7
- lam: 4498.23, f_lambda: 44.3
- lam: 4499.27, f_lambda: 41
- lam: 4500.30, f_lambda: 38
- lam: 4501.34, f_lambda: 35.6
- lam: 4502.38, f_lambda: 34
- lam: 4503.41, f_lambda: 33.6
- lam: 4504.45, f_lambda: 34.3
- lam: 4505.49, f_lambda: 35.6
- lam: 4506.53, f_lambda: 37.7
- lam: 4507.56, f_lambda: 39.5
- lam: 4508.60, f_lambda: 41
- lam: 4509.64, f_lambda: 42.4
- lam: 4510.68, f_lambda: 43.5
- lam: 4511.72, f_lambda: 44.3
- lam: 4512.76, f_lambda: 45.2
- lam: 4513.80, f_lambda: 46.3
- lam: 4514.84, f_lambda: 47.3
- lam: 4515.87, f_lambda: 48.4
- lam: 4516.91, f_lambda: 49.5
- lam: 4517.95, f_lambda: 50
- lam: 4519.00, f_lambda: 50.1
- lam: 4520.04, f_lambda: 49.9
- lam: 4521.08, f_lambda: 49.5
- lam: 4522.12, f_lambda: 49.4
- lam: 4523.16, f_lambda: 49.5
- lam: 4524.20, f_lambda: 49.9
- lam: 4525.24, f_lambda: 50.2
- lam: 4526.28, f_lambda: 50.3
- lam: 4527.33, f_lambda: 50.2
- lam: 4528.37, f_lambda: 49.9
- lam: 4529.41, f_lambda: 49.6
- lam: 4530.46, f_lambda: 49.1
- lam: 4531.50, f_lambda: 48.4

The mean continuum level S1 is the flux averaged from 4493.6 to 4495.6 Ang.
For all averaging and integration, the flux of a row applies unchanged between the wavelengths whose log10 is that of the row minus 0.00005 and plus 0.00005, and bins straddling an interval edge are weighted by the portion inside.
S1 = 48.9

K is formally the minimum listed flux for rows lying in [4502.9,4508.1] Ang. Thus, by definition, 33.6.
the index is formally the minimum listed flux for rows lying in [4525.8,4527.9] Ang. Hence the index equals 50.2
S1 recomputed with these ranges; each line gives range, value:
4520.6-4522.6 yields 49.5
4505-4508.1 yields 37.7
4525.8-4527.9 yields 50.1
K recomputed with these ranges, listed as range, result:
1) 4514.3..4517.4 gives 47.3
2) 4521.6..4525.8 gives 49.4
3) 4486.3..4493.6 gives 47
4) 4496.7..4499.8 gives 41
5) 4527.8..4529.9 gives 49.6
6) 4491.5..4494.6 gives 47.4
